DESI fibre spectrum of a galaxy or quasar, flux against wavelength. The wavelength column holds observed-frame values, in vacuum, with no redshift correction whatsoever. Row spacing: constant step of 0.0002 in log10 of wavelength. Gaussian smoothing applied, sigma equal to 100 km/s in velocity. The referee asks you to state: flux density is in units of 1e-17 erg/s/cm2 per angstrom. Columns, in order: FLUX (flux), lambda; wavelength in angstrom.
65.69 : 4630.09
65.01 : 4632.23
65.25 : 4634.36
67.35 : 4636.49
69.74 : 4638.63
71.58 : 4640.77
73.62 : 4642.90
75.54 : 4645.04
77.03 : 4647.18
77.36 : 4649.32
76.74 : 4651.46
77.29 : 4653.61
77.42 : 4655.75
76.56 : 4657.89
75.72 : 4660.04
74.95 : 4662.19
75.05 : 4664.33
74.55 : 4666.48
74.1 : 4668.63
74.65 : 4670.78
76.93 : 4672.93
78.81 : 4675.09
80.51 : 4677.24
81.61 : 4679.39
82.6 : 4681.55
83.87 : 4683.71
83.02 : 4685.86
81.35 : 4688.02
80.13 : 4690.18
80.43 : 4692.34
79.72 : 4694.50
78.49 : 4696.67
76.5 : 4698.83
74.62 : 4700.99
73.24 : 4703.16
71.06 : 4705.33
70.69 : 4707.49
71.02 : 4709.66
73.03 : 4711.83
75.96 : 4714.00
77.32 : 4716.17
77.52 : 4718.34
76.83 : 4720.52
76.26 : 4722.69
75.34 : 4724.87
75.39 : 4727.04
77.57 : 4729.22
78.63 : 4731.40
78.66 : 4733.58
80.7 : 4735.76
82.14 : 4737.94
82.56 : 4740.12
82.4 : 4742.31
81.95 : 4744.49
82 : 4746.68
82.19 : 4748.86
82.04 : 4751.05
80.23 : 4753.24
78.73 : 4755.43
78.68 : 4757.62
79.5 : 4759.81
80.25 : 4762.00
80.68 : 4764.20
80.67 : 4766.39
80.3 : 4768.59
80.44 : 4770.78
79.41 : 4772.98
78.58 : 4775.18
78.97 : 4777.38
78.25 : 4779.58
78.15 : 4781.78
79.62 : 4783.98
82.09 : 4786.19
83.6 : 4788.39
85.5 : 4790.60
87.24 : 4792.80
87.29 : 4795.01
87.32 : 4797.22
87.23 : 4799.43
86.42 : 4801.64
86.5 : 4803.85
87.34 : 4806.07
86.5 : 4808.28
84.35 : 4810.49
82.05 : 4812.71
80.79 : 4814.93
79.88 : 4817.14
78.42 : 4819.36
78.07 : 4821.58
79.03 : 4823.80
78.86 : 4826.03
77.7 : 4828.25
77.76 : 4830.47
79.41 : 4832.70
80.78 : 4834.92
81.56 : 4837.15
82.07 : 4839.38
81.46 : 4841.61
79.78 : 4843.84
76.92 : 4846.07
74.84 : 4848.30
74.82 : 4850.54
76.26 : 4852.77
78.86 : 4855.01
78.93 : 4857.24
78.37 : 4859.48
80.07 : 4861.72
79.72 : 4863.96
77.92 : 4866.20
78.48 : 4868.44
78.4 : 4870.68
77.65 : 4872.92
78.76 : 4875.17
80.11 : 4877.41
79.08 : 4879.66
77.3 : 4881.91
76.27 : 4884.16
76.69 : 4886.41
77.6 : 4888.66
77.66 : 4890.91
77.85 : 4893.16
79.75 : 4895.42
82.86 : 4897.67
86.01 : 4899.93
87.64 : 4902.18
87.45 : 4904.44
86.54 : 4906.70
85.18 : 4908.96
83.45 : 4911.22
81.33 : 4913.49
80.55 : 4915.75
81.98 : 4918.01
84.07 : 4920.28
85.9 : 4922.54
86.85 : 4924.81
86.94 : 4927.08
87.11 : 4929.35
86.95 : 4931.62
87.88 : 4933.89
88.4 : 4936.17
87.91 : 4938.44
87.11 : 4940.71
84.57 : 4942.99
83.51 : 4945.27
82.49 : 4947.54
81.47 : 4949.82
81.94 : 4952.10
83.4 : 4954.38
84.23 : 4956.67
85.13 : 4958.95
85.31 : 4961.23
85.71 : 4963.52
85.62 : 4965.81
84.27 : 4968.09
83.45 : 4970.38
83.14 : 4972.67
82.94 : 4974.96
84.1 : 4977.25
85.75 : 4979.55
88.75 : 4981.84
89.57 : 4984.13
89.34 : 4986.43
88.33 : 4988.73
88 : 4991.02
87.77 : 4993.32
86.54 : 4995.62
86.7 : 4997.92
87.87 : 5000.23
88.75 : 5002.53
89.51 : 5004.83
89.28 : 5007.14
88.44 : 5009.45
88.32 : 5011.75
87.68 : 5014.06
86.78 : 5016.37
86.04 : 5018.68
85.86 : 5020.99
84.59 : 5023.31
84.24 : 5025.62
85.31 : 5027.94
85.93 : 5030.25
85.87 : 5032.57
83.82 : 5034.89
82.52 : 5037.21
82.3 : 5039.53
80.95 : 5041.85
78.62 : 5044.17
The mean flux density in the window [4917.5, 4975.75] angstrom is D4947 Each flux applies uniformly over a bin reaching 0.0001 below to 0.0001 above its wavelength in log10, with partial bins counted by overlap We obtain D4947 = 85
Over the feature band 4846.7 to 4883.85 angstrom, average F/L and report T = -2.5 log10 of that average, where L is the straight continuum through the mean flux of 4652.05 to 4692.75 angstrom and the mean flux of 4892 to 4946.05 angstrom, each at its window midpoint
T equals 0.07 mag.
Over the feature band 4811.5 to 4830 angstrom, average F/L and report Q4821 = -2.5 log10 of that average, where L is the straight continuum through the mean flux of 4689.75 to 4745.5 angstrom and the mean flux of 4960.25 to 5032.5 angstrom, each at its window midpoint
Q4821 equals 0.018 mag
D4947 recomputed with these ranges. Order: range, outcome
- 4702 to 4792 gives 78.8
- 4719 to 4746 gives 79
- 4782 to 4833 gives 82.7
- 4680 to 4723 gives 77.2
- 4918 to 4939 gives 86.6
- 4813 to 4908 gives 79.5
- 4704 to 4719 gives 73.7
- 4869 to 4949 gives 82.8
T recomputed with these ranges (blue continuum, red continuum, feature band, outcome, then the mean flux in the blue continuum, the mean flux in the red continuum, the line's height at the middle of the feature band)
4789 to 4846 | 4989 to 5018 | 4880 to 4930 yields 0.03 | 82.4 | 88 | 85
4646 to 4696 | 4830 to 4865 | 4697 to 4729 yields 0.05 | 78.3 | 78.9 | 78.4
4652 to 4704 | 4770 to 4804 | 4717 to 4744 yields 0.02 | 78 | 82.8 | 80.3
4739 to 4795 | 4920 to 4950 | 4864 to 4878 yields 0.07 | 81.1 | 86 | 84.1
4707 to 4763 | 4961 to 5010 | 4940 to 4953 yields 0.03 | 78.5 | 86.8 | 85.5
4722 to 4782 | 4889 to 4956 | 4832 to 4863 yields 0.05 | 79.7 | 84.2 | 82.2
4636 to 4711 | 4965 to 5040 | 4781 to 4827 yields -0.04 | 76.5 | 86.3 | 80.4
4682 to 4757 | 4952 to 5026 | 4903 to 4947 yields -0.01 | 78.3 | 86.4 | 84.5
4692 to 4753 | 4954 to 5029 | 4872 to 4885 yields 0.06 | 77.7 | 86.4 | 82.7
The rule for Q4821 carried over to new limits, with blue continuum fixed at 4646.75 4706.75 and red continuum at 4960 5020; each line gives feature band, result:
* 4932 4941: -0.03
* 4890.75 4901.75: 0.03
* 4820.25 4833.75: 0.05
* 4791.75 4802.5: -0.08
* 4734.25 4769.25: -0.01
